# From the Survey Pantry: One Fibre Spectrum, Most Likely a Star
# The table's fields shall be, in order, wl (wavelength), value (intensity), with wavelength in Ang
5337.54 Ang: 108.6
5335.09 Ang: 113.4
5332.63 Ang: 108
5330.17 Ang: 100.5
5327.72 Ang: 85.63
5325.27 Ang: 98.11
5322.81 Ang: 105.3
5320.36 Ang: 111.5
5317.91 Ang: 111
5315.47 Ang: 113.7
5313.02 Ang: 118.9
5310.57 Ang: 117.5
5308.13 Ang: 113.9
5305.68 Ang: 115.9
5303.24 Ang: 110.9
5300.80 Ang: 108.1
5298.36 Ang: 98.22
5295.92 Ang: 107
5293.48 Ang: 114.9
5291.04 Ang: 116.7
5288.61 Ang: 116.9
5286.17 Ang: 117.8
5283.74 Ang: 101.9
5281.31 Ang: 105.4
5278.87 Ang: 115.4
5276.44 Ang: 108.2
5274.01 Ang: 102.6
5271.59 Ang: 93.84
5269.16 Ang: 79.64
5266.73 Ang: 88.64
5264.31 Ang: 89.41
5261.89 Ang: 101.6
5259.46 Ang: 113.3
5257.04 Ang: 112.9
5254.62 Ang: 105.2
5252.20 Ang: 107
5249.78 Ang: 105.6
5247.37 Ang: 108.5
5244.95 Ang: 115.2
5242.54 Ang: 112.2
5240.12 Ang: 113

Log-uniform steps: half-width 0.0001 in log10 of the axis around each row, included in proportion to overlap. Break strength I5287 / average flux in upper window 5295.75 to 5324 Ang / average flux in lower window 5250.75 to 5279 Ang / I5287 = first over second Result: 1.1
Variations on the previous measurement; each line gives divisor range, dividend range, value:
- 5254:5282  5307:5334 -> 1.06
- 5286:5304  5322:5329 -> 0.86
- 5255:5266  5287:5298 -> 1.09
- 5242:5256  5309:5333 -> 0.98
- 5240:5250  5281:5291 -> 1.01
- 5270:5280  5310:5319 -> 1.11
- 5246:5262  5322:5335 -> 0.93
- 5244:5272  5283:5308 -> 1.09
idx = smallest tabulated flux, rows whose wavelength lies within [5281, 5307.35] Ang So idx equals 98.22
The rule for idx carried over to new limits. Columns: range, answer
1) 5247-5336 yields 79.64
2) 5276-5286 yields 101.9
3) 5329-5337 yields 100.5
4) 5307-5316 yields 113.7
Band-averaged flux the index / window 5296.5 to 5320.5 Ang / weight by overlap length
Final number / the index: 112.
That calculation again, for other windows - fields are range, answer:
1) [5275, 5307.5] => 111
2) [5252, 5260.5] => 110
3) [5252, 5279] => 101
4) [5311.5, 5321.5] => 114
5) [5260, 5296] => 104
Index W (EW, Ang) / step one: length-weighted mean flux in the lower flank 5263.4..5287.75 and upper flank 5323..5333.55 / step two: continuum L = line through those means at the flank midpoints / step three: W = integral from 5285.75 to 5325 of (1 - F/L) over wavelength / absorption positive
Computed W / -4.94 Ang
